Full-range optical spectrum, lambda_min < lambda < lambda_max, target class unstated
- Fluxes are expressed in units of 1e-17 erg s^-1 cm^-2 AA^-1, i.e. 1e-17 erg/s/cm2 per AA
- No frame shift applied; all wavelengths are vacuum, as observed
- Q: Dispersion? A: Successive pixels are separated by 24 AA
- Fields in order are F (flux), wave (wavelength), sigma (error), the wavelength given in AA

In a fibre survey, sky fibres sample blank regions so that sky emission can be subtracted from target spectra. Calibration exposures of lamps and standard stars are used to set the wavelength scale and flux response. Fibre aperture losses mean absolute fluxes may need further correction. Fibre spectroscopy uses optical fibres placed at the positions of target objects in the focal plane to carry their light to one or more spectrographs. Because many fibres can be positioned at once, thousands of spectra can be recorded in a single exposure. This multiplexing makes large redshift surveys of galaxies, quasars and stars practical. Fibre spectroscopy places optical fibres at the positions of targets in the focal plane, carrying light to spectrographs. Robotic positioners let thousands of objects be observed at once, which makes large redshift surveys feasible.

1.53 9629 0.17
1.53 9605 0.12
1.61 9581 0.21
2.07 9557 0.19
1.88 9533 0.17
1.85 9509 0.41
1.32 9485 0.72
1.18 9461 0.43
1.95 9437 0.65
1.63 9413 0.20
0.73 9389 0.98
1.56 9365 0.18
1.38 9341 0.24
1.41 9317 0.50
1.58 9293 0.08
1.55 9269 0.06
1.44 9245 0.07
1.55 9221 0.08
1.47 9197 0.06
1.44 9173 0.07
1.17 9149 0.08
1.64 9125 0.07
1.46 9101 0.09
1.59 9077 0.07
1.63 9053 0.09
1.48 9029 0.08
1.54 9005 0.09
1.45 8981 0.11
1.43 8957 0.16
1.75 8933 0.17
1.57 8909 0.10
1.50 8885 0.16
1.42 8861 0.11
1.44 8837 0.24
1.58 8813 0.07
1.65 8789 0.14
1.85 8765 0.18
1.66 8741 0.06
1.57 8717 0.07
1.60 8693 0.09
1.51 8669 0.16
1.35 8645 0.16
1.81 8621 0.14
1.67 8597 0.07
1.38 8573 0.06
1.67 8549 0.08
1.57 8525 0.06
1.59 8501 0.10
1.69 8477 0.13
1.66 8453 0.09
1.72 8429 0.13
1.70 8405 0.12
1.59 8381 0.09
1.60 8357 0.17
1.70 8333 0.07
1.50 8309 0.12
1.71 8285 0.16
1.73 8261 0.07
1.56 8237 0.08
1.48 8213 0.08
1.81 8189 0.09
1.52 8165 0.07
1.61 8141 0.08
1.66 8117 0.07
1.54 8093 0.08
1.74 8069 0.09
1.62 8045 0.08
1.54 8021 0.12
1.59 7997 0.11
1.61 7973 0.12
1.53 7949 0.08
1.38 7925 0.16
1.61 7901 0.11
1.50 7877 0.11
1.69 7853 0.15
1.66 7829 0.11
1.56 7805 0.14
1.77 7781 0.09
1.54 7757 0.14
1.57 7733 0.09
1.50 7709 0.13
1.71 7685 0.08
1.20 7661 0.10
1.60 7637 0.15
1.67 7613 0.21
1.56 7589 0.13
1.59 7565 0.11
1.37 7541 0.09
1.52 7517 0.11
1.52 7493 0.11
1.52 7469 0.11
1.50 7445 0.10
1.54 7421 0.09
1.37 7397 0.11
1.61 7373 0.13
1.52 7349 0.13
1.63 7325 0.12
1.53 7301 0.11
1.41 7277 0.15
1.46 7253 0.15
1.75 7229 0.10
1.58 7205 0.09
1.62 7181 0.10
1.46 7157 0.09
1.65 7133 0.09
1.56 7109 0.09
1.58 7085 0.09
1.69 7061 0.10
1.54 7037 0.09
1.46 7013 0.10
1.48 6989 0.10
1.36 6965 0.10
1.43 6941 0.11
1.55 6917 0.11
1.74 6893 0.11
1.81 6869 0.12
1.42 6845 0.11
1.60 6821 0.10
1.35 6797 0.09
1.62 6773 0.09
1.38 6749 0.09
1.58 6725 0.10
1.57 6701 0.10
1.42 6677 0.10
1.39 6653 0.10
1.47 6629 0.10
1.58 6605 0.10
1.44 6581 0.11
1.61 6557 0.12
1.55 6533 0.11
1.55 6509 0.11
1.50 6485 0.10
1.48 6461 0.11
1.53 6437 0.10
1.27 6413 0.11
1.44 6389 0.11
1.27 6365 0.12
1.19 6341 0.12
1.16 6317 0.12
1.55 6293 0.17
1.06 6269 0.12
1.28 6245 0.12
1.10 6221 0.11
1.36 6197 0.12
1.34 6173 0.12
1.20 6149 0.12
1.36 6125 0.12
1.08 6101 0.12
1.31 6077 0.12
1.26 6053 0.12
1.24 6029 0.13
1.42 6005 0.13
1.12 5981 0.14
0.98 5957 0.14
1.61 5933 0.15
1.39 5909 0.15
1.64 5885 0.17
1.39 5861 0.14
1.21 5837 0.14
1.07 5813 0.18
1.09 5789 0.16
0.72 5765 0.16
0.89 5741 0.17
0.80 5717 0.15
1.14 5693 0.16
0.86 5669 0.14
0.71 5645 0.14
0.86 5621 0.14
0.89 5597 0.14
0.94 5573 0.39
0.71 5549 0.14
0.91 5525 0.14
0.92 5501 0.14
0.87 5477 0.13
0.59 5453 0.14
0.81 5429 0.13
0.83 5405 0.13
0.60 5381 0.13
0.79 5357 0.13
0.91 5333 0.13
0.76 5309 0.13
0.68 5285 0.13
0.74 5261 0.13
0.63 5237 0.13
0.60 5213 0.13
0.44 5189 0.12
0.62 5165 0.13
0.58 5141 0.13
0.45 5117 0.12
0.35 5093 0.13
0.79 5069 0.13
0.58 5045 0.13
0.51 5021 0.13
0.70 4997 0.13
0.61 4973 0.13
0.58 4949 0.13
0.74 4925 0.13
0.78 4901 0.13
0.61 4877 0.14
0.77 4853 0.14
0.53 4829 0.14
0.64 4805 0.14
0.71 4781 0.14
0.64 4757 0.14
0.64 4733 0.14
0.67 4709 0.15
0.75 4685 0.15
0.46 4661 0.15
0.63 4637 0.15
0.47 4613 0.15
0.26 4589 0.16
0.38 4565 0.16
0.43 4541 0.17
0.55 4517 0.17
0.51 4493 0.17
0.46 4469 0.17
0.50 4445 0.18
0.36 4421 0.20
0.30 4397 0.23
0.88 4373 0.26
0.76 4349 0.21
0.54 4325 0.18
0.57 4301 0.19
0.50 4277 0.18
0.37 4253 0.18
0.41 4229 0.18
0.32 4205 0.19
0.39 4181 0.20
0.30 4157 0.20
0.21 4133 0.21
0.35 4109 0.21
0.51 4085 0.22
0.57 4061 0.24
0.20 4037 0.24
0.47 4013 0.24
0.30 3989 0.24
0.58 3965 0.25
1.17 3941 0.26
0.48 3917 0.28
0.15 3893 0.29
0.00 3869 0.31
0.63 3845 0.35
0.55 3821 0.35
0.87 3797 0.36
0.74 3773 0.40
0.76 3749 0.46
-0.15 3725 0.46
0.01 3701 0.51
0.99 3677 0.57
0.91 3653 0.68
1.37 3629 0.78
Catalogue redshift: 0.45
